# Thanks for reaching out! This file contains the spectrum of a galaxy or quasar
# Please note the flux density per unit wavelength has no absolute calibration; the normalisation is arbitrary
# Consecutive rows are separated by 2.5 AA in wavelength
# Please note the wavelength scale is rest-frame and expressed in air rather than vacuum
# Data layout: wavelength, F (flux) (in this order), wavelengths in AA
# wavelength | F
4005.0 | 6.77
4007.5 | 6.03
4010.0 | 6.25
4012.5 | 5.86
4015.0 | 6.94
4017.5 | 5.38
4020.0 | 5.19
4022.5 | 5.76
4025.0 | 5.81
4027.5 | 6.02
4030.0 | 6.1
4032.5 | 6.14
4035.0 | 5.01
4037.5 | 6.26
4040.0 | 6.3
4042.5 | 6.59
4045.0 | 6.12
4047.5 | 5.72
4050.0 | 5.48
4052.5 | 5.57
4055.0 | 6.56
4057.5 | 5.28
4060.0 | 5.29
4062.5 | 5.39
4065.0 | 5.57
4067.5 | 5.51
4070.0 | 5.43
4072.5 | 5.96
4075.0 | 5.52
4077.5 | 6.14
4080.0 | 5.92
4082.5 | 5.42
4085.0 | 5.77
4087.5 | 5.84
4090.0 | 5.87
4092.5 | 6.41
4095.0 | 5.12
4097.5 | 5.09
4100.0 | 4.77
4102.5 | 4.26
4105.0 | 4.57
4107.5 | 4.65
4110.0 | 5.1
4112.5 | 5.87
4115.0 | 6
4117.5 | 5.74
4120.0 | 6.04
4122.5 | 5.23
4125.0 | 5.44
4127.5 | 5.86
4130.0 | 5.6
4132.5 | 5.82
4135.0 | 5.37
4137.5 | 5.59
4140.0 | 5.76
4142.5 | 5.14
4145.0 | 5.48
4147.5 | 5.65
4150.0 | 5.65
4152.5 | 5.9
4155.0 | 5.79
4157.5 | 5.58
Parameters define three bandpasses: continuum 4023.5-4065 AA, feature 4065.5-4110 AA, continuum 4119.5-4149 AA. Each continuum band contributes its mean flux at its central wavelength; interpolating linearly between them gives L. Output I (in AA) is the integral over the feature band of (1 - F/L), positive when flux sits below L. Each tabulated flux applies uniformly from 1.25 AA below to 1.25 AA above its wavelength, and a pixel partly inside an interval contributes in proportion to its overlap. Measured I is 2.3 AA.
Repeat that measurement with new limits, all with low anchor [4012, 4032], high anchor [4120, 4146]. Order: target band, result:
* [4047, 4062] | 0.42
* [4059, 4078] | 0.55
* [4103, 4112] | 1.29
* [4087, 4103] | 0.87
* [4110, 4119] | -0.25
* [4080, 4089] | -0.02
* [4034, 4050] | -0.39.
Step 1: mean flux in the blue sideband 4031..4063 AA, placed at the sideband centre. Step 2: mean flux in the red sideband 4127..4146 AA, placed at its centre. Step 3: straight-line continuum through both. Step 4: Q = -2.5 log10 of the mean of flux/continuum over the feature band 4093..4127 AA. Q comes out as 0.08 mag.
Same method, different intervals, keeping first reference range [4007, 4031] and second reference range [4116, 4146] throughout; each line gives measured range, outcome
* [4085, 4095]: -0.033 mag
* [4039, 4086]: 0.007 mag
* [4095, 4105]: 0.197 mag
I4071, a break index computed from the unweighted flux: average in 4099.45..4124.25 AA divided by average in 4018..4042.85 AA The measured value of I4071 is 0.9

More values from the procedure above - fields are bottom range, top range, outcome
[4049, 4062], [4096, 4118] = 0.91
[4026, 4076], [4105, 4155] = 0.96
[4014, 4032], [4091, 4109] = 0.85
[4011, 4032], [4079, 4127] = 0.92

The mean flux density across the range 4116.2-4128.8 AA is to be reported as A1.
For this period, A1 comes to 5.66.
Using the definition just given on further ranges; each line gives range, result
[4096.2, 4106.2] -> 4.68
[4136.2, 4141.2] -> 5.67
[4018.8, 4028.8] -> 5.7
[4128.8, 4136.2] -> 5.6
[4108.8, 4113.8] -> 5.49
